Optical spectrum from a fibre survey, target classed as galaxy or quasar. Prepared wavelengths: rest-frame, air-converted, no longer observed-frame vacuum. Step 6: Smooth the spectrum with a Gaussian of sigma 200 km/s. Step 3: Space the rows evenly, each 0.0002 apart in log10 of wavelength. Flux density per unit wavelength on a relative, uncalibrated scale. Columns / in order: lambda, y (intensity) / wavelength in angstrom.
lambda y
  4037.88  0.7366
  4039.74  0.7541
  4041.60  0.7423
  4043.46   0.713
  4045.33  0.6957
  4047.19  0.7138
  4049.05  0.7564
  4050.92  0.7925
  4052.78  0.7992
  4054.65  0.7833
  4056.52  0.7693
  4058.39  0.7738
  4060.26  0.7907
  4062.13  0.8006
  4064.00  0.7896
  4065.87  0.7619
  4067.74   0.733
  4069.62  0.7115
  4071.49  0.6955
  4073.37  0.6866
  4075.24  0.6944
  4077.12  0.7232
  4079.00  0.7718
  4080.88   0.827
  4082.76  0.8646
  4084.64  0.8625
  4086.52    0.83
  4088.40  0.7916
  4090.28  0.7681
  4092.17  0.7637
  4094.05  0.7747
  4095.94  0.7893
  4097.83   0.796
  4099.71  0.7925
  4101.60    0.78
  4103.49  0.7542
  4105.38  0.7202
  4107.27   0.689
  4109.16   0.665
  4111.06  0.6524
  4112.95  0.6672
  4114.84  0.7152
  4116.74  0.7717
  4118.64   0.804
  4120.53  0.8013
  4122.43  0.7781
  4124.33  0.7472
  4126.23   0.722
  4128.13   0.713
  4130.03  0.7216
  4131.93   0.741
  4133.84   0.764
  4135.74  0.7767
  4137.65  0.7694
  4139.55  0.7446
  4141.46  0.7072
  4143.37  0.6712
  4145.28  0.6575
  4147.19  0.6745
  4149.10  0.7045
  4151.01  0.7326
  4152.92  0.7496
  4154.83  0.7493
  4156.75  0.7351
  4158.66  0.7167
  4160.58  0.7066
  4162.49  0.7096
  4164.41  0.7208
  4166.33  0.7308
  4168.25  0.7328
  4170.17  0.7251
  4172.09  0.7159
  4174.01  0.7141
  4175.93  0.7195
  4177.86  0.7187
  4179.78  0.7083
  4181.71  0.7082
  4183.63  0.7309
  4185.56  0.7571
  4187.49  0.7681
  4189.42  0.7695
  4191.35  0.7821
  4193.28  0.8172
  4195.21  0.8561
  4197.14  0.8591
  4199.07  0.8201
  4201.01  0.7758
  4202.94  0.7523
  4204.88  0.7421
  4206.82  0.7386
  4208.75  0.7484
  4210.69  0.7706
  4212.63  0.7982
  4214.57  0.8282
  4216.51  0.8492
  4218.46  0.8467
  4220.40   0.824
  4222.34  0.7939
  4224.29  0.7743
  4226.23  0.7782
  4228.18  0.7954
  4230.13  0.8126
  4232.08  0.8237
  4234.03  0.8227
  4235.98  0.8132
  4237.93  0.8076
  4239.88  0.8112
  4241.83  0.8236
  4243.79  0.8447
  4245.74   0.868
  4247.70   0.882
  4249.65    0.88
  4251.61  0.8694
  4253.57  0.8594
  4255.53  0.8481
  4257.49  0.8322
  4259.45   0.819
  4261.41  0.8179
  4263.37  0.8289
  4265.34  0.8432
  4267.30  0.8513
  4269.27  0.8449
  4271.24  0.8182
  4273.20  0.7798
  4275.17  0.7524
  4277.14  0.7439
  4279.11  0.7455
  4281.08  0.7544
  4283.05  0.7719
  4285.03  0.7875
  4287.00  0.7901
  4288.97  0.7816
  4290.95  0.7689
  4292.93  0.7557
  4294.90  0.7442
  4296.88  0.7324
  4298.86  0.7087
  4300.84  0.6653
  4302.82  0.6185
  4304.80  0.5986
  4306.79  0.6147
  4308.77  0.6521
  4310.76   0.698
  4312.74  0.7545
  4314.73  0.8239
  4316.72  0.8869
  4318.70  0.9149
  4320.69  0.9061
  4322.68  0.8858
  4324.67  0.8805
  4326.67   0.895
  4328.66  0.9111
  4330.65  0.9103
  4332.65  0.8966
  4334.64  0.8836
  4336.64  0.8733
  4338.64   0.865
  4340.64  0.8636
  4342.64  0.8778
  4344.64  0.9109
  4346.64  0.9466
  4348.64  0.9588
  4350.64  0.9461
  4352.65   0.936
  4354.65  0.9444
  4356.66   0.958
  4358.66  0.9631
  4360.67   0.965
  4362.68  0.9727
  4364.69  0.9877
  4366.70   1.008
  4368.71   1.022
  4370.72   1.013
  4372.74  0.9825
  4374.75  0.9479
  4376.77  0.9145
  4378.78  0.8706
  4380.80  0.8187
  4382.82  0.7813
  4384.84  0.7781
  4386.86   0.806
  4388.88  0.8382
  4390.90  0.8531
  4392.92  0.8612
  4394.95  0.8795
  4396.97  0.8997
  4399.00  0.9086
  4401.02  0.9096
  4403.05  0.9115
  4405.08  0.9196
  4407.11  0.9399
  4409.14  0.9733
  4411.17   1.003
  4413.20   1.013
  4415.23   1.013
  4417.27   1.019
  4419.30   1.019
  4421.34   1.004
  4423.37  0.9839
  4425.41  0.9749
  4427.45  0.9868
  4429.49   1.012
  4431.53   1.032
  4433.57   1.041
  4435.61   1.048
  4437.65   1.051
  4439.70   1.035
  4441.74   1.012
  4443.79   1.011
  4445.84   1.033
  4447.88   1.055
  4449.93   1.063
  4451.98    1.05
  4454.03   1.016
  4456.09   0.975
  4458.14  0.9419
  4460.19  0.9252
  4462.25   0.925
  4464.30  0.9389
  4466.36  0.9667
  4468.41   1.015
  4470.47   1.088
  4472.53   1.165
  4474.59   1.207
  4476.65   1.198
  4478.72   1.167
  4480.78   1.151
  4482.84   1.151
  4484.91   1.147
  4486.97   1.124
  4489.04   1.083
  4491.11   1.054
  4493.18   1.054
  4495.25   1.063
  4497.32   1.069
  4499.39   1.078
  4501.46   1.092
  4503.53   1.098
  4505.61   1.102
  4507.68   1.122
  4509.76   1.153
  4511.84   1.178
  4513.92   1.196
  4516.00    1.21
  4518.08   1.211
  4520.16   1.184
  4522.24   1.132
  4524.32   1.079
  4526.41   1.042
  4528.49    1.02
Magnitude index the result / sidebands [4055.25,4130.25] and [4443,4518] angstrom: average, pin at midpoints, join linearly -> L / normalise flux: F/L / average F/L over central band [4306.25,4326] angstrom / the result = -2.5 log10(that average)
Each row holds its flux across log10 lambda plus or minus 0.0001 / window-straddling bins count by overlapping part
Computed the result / 0.17 mag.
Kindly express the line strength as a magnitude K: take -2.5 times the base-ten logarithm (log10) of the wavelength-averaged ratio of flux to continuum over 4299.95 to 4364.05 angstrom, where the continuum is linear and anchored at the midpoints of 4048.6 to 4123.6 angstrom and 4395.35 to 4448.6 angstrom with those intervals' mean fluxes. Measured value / 0.09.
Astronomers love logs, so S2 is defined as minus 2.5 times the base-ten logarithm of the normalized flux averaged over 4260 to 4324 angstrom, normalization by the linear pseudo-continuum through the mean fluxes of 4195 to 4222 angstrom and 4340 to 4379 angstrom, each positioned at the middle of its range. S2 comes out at 0.147 mag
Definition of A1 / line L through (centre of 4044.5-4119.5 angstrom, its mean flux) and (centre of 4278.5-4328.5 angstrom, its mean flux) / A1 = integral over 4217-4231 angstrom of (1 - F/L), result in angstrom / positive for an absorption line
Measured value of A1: -0.7 angstrom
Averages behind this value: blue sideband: 0.758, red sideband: 0.768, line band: 0.805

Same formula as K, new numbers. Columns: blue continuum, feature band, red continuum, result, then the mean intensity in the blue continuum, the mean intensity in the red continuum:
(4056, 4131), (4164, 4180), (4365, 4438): 0.119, 0.757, 0.945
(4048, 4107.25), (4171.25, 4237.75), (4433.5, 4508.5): 0.112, 0.771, 1.06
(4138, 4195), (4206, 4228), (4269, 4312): -0.094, 0.729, 0.731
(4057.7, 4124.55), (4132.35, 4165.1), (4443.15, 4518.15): 0.119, 0.759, 1.08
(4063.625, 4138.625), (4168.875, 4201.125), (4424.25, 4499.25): 0.086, 0.754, 1.05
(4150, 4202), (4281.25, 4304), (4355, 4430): 0.154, 0.749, 0.938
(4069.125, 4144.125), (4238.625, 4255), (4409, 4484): 0.018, 0.751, 1.04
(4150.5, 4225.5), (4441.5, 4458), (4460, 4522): 0.039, 0.762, 1.11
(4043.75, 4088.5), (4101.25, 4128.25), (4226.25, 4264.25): 0.076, 0.766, 0.833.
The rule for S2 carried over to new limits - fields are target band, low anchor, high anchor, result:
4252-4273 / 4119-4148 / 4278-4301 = -0.12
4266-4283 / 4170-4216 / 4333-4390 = 0.07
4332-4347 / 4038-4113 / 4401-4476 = 0.06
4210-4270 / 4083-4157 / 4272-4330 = -0.09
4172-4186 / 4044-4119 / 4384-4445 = 0.14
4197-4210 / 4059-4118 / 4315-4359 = 0.07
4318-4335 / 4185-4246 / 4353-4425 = -0.01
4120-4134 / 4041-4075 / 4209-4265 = 0.05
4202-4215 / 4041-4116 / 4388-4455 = 0.10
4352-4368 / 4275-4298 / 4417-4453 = -0.09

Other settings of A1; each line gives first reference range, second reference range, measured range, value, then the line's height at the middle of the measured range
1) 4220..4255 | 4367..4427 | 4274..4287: 1.41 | 0.854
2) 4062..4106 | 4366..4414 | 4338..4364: -1.20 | 0.892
